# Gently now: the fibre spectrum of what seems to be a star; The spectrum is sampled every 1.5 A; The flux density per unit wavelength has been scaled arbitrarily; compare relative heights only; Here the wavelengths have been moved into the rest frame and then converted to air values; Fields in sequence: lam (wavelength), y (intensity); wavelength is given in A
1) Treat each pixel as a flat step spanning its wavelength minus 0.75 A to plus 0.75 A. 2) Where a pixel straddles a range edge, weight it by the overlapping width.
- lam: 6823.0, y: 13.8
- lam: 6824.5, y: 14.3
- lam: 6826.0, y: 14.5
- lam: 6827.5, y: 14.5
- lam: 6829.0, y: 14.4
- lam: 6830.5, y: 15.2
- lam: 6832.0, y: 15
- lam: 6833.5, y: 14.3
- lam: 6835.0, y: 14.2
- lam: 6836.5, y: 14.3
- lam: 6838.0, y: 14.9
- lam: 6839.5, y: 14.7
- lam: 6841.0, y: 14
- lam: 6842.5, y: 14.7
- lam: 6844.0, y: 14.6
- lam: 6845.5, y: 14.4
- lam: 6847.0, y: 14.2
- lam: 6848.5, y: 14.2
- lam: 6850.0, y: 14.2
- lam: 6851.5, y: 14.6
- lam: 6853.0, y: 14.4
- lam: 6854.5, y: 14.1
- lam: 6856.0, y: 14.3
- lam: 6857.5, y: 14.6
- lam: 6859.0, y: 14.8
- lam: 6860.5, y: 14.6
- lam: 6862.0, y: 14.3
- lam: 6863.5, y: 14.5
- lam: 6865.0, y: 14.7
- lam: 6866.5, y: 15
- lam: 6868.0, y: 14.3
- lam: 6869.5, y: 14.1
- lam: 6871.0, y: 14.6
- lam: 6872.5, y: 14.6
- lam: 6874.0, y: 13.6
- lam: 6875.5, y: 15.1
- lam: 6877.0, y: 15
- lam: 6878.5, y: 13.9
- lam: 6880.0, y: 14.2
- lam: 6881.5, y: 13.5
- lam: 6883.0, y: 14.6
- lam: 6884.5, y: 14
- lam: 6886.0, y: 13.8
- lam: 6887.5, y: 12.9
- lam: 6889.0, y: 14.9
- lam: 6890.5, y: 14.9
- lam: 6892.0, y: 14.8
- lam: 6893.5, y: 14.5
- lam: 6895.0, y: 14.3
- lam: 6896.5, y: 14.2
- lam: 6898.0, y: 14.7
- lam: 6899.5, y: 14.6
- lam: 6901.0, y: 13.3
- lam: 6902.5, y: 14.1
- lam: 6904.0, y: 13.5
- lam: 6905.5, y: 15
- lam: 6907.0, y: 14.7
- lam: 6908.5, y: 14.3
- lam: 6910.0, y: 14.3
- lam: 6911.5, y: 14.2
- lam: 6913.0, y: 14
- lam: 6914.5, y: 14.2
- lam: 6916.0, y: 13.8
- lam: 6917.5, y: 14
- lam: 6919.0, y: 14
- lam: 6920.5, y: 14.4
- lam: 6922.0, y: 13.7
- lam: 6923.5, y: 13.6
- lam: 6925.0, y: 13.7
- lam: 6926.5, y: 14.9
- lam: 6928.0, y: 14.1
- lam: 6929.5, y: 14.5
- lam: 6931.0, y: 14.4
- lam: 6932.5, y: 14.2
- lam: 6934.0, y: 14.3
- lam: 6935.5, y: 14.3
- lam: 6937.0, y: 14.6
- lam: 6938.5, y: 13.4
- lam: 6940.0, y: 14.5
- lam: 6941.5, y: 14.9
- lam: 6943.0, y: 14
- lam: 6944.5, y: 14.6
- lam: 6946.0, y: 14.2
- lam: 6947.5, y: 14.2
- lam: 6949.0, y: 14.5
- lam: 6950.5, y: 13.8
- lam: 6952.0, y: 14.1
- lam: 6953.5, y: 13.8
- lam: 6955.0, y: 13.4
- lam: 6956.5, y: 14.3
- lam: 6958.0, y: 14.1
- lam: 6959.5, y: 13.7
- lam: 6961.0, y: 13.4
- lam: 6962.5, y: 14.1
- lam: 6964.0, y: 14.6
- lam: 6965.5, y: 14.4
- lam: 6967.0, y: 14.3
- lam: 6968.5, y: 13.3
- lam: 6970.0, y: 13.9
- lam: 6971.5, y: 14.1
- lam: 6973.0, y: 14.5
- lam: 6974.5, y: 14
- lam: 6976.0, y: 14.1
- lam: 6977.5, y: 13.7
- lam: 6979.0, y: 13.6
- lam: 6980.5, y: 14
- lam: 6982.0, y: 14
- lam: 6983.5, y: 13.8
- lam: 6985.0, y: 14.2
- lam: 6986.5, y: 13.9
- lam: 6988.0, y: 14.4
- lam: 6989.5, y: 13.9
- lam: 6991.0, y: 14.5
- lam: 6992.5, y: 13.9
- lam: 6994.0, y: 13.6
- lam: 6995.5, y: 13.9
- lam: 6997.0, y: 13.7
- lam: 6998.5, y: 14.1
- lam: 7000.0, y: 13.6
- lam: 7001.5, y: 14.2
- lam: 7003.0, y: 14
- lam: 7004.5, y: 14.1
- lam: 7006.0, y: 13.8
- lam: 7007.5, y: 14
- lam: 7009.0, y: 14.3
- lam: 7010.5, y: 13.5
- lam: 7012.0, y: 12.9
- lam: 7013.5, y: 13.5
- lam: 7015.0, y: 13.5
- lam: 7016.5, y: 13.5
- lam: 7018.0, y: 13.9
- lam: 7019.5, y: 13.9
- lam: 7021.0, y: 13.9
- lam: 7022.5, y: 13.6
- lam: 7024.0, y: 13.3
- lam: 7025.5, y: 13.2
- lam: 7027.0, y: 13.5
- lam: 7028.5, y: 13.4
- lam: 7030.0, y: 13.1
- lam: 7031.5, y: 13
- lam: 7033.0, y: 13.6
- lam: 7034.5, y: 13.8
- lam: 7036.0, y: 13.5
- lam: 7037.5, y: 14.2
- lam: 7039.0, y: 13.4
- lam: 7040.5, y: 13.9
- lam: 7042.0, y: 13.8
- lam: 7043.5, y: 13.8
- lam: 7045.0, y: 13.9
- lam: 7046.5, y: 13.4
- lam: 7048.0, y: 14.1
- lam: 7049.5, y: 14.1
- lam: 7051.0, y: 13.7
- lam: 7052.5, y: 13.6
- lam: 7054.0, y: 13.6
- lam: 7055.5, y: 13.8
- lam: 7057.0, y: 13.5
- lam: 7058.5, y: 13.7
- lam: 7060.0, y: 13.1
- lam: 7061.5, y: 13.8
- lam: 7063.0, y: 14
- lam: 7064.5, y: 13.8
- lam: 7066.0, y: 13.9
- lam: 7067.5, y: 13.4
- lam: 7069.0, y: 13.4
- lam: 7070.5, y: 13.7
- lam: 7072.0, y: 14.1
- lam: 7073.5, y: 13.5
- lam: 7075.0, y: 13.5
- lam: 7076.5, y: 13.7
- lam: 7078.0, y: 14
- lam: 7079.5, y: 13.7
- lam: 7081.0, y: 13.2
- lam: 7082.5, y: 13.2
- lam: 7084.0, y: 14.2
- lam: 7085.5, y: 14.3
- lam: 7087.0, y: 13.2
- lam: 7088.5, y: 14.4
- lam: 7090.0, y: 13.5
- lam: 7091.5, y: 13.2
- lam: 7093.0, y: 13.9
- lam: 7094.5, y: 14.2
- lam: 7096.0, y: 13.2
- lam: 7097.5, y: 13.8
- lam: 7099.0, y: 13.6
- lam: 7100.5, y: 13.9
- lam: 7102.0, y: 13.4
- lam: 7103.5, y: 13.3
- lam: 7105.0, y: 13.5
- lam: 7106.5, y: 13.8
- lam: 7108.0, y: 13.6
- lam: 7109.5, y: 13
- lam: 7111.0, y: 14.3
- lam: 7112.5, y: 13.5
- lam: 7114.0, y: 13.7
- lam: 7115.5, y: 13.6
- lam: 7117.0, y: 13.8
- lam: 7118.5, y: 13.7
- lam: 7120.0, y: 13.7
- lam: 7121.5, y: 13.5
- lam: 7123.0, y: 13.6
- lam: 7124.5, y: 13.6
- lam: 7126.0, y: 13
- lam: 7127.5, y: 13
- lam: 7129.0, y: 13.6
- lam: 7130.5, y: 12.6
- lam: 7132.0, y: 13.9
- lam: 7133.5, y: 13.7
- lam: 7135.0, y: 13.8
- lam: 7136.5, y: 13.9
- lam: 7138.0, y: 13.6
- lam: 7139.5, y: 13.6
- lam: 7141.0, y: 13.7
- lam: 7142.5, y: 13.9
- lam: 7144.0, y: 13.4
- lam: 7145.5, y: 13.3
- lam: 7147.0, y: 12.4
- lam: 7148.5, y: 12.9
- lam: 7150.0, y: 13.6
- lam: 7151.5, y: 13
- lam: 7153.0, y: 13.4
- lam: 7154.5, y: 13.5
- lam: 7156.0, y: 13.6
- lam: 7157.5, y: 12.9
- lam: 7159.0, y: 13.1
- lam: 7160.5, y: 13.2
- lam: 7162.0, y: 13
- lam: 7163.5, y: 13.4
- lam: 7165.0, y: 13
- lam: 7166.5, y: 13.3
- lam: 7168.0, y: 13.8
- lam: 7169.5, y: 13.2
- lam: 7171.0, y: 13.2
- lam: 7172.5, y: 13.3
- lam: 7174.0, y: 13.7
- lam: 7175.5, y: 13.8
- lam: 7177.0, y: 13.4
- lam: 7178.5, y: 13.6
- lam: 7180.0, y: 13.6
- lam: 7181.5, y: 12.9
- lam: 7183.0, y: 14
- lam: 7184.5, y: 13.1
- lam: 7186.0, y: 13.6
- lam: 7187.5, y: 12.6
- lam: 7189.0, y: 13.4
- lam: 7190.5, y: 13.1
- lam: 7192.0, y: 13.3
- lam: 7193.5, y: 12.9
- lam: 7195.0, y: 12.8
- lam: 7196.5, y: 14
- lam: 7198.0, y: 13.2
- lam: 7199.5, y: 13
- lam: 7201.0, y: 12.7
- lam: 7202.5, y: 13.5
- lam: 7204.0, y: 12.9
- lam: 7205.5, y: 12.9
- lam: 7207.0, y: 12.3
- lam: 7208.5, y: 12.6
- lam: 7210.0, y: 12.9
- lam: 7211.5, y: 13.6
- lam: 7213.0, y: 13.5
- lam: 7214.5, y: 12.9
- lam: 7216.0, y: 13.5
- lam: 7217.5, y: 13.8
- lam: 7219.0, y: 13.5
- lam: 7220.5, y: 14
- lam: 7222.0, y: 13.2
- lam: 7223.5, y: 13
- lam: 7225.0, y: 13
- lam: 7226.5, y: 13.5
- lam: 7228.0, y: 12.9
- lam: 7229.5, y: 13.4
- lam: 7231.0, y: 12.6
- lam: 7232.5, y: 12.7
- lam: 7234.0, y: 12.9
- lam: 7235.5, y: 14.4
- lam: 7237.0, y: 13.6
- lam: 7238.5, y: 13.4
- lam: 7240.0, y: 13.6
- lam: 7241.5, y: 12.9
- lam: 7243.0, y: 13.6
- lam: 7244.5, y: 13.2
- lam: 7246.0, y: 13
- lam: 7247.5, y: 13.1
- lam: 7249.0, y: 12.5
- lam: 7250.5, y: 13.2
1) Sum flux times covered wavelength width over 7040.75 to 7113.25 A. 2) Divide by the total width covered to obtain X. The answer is 13.7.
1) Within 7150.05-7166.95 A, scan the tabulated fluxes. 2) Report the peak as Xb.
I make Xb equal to 13.6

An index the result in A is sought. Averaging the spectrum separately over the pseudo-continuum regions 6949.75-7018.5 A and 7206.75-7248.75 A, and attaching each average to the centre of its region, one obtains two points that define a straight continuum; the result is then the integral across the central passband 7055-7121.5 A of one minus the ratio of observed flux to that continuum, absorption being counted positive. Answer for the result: -0.2 A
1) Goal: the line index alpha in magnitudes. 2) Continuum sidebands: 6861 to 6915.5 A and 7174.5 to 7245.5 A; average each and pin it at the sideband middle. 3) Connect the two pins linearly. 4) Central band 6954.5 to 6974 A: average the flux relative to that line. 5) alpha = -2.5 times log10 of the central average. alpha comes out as 0.00 mag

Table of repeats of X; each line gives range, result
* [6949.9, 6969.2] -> 13.9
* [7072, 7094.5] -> 13.7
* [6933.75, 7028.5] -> 13.9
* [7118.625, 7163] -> 13.4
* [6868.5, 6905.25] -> 14.2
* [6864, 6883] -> 14.4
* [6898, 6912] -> 14.2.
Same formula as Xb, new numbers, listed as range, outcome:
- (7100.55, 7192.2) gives 14.3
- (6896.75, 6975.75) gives 15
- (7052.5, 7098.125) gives 14.4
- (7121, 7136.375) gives 13.9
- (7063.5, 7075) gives 14.1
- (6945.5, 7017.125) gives 14.6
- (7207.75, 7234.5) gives 14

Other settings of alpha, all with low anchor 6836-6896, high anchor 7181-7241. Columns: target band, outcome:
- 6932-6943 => -0.011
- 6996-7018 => 0.011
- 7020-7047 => 0.019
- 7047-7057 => -0.002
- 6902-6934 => 0.003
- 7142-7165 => 0.015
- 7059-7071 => 0.006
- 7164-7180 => -0.007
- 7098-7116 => -0.002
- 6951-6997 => 0.004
